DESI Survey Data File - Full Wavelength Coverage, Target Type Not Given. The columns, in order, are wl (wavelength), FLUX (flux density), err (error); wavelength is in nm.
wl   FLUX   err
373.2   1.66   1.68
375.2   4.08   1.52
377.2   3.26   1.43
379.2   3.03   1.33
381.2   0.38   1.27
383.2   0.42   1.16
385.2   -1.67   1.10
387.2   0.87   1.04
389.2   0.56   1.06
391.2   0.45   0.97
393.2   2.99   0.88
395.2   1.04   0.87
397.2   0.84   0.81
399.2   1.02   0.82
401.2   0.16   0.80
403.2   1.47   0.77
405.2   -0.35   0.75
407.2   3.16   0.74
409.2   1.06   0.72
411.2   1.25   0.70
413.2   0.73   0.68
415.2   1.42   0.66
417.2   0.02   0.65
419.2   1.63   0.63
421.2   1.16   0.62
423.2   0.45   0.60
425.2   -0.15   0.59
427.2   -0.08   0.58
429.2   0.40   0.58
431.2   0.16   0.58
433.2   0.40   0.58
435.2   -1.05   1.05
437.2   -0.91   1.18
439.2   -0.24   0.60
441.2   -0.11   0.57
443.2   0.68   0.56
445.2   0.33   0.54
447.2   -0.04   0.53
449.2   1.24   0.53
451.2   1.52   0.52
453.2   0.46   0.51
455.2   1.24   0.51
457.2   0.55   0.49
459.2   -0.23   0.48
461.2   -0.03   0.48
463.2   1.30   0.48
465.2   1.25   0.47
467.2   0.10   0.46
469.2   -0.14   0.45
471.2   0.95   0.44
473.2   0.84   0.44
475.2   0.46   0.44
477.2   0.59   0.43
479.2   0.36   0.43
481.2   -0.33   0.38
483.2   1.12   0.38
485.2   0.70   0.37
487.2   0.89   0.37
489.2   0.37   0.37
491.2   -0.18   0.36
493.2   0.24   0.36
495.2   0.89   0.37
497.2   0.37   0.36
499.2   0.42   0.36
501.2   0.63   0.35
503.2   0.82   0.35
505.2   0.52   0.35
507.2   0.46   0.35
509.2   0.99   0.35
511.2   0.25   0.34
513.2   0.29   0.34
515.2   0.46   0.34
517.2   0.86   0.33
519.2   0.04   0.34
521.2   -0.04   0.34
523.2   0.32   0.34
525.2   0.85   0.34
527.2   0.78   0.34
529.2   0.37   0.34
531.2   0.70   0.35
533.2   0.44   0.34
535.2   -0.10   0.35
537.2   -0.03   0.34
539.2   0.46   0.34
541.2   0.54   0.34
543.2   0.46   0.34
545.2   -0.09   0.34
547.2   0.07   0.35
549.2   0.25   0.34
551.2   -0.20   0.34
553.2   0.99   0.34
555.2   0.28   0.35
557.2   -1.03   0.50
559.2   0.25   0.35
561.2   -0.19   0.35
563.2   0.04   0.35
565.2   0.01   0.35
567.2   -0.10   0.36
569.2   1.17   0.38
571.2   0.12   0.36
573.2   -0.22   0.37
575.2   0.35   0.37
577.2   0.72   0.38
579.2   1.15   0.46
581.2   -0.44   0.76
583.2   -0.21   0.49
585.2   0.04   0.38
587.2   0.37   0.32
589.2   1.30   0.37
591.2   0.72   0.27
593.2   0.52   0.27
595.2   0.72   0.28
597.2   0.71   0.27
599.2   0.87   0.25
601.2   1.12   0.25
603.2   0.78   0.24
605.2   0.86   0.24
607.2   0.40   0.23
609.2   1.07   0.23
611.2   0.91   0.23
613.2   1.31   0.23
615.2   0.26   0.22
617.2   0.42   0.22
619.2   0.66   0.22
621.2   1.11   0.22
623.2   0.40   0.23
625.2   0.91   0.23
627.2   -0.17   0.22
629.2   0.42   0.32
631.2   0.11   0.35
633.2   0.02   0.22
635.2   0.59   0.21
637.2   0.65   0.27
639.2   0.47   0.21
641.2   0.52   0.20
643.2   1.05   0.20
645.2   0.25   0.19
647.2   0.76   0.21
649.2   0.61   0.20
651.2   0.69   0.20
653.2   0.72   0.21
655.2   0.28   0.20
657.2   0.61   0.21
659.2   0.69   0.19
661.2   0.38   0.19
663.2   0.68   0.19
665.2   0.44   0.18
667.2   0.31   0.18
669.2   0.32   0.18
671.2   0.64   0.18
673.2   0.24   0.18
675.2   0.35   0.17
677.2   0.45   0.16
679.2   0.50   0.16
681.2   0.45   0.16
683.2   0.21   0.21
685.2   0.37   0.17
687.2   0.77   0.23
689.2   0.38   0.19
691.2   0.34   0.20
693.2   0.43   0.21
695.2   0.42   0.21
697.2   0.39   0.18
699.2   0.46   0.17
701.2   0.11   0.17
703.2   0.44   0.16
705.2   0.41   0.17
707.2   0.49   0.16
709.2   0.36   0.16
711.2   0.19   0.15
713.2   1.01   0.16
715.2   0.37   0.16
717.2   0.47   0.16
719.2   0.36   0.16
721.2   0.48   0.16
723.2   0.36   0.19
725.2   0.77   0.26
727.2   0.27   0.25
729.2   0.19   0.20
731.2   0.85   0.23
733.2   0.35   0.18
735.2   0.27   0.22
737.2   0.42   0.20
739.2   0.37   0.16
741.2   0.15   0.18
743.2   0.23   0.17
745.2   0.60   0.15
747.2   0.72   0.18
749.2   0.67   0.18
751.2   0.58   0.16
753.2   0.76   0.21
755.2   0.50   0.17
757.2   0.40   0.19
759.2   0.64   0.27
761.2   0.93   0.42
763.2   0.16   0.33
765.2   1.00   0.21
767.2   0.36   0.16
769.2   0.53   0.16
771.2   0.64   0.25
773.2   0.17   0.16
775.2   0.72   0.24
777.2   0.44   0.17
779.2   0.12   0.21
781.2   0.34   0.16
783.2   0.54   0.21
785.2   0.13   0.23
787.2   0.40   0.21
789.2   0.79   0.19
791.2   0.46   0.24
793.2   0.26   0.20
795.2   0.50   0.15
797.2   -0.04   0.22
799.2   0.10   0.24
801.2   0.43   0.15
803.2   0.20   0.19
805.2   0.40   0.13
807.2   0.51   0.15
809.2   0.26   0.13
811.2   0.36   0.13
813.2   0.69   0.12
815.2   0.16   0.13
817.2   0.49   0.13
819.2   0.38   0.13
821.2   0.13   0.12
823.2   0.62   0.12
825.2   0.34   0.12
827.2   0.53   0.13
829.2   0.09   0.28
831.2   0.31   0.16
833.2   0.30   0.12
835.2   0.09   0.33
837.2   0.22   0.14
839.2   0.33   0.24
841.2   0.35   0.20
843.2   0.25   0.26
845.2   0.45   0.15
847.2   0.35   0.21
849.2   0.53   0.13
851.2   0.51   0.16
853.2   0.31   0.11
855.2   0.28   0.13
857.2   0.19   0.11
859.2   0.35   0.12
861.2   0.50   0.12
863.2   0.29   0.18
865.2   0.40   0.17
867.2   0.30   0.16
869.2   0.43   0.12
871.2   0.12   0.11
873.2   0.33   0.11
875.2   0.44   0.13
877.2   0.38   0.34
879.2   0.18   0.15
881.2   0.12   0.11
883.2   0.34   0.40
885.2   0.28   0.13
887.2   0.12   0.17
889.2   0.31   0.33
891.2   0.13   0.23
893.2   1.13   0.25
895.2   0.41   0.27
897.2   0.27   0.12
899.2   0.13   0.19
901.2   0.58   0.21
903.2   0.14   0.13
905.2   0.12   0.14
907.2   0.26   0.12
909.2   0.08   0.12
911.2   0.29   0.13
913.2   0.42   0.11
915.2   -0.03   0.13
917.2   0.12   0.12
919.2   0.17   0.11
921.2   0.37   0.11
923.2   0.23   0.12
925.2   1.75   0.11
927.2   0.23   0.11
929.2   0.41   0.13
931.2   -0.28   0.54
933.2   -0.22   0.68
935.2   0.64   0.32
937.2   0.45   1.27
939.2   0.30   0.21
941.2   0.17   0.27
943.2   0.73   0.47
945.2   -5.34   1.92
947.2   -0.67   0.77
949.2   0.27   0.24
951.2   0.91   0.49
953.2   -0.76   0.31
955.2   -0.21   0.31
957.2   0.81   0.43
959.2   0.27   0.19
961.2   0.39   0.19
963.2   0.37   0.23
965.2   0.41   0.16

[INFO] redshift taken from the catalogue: 1.48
